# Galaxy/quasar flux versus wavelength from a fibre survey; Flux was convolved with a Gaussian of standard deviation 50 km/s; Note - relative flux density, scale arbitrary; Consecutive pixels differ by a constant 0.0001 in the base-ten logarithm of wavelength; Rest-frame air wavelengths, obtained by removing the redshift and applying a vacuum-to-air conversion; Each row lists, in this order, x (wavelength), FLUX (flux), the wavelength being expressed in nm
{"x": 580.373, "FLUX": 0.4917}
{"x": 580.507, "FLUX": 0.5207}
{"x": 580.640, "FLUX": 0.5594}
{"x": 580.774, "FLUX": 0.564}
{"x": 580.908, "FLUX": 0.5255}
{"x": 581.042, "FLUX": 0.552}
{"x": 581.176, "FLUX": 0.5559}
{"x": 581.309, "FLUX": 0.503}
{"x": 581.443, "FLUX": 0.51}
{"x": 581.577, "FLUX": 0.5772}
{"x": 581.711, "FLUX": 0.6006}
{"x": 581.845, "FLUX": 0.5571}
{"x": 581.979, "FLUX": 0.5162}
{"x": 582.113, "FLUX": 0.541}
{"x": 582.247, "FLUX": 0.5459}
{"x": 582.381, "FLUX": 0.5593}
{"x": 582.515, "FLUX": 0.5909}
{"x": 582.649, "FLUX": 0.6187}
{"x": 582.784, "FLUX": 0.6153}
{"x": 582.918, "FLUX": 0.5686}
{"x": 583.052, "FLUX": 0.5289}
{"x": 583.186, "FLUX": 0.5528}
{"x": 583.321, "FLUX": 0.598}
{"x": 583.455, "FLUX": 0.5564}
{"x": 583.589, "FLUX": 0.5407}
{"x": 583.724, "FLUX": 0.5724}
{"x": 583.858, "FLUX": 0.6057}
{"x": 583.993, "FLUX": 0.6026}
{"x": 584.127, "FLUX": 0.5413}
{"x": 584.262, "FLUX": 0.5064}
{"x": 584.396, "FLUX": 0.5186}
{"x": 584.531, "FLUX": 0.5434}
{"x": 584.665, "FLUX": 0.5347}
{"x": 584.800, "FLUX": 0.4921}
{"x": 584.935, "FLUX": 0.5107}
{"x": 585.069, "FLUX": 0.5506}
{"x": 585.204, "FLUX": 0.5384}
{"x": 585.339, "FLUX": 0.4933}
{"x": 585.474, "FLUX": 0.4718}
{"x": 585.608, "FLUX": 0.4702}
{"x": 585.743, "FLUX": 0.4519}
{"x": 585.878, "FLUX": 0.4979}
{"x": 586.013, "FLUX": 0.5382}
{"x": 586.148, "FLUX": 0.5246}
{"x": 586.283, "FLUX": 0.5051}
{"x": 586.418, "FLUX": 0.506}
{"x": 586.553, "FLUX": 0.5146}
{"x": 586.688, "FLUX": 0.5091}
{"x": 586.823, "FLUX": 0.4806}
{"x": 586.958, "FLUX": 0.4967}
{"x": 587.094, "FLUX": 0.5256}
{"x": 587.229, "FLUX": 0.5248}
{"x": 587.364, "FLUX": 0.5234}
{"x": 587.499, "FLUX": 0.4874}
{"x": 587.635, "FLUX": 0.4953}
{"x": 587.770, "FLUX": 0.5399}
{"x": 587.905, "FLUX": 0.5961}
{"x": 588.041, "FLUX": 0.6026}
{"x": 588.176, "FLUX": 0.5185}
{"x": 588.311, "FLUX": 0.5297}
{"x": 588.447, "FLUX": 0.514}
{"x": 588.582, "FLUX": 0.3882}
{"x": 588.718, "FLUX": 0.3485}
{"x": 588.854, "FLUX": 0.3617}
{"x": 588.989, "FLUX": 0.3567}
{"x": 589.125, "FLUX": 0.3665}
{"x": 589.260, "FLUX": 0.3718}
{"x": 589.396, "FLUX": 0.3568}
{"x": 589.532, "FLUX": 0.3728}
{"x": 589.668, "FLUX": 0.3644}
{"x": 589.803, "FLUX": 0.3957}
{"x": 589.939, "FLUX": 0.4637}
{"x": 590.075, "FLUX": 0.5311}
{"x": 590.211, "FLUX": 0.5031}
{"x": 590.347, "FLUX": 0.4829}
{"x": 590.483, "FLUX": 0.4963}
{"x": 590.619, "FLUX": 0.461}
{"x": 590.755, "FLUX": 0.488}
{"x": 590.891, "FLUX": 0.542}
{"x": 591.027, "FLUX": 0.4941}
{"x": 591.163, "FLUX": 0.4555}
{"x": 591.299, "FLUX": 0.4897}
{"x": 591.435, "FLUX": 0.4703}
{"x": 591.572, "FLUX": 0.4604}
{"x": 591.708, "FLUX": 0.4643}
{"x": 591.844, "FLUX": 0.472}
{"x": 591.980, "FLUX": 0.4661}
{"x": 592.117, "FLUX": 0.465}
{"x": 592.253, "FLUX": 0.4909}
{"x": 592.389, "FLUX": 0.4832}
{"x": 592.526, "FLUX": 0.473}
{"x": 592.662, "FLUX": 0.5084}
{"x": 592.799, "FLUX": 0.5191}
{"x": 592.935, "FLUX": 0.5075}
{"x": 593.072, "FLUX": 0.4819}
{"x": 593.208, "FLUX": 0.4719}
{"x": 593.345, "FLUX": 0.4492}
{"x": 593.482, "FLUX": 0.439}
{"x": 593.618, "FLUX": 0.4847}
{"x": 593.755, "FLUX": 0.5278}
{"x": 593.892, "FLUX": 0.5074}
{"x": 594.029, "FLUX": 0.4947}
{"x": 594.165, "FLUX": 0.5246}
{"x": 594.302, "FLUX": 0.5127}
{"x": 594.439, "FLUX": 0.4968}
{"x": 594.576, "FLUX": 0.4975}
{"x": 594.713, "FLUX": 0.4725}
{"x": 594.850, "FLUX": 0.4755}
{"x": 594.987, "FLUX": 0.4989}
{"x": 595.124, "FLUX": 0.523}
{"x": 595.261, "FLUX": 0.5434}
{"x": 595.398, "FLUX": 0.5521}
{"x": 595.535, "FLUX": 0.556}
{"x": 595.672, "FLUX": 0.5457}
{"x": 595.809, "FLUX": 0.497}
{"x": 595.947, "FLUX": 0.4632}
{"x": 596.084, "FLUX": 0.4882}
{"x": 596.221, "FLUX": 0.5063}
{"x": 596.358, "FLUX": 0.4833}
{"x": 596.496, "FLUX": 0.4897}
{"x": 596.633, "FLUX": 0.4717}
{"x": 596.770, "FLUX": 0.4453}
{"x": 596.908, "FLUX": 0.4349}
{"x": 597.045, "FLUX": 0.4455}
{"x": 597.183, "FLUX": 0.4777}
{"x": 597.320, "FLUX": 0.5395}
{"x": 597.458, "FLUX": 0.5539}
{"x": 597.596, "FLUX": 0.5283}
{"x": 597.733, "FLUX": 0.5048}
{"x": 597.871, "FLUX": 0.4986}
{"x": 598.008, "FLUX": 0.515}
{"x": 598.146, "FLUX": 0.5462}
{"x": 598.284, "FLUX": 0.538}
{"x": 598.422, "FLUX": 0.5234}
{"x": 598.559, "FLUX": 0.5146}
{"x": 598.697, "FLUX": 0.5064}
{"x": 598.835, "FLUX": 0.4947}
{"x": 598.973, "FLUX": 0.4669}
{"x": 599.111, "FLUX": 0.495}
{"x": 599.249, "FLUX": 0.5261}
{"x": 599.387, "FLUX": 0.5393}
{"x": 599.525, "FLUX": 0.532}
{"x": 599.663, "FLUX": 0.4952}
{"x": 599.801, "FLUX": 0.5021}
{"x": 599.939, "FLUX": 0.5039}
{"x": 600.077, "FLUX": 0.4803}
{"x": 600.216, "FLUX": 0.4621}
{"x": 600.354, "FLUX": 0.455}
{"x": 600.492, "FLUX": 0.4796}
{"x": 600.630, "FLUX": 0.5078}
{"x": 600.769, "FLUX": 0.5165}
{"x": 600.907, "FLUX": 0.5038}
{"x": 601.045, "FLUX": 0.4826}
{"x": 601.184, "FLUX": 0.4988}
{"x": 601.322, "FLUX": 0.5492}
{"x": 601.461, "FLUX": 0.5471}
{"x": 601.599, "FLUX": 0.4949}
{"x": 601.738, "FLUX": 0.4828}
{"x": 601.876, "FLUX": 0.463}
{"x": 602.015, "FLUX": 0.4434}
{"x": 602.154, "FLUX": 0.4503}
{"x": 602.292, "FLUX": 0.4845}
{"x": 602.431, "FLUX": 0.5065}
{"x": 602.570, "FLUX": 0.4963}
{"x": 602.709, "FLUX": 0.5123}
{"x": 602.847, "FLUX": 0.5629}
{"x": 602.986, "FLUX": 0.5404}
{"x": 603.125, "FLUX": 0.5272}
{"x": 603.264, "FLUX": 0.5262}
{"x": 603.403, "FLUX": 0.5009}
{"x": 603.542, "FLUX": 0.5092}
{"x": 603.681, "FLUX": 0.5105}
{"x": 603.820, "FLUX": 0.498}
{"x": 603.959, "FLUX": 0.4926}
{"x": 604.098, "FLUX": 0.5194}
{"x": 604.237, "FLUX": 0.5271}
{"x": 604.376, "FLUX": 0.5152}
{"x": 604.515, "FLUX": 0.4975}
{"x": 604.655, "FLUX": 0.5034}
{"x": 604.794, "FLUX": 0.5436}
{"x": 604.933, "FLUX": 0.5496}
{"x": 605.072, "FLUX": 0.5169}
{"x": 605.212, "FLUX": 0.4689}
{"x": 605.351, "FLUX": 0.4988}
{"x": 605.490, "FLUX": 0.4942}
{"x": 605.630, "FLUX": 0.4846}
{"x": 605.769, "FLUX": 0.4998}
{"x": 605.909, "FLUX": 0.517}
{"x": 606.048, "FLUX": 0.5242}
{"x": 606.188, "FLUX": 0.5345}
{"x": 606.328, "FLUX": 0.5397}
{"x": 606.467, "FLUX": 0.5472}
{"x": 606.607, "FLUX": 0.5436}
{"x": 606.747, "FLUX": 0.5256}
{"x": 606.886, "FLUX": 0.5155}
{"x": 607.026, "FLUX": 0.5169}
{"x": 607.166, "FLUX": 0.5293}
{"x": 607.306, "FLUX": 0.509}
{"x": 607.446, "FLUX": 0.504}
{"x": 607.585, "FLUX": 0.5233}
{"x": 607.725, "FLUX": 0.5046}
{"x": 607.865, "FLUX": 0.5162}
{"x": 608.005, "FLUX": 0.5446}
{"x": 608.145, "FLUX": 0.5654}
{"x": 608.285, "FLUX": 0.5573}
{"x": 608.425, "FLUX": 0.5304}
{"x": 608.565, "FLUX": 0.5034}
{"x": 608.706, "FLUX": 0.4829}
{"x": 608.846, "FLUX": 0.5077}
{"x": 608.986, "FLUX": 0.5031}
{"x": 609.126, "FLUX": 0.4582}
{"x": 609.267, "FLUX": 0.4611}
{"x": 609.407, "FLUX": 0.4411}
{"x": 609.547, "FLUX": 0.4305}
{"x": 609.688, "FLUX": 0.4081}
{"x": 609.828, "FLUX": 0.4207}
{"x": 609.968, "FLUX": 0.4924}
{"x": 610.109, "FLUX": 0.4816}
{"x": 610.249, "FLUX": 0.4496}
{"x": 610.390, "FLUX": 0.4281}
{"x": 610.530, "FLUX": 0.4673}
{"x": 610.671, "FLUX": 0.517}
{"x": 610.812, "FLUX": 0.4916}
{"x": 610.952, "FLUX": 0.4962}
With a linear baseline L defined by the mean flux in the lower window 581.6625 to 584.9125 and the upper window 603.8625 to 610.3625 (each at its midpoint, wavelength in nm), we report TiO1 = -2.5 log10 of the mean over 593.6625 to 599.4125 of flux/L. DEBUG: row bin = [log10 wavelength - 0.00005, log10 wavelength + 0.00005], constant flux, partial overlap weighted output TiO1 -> 0.05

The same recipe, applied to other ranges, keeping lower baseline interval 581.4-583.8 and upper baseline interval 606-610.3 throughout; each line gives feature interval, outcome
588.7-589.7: 0.45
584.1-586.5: 0.10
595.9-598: 0.08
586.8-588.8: 0.10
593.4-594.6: 0.08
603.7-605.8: 0.01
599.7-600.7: 0.08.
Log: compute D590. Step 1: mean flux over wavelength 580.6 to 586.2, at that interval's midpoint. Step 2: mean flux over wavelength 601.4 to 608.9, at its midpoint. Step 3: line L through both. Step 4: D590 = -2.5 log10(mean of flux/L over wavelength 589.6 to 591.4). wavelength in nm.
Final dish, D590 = 0.13 mag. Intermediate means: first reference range 0.543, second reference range 0.513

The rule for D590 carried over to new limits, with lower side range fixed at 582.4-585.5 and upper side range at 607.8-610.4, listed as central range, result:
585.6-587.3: 0.08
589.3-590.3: 0.25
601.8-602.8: 0.05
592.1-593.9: 0.09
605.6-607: -0.07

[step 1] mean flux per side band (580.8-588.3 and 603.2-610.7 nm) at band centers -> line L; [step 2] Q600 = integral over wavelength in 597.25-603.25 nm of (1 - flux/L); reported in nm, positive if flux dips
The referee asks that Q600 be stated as 0.08 nm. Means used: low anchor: 0.537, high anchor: 0.503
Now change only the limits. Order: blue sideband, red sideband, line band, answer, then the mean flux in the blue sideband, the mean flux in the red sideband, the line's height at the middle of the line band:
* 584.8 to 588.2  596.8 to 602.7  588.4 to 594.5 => 0.56 nm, 0.514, 0.499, 0.509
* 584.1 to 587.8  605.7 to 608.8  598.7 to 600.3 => 0.06 nm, 0.51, 0.524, 0.519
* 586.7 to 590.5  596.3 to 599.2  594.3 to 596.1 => -0.07 nm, 0.464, 0.499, 0.489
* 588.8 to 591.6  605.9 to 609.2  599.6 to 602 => -0.02 nm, 0.442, 0.521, 0.49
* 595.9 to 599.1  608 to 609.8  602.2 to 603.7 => -0.07 nm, 0.498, 0.488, 0.493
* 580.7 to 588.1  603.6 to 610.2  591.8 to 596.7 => 0.26 nm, 0.537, 0.505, 0.523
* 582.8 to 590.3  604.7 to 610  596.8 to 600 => -0.03 nm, 0.498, 0.506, 0.502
